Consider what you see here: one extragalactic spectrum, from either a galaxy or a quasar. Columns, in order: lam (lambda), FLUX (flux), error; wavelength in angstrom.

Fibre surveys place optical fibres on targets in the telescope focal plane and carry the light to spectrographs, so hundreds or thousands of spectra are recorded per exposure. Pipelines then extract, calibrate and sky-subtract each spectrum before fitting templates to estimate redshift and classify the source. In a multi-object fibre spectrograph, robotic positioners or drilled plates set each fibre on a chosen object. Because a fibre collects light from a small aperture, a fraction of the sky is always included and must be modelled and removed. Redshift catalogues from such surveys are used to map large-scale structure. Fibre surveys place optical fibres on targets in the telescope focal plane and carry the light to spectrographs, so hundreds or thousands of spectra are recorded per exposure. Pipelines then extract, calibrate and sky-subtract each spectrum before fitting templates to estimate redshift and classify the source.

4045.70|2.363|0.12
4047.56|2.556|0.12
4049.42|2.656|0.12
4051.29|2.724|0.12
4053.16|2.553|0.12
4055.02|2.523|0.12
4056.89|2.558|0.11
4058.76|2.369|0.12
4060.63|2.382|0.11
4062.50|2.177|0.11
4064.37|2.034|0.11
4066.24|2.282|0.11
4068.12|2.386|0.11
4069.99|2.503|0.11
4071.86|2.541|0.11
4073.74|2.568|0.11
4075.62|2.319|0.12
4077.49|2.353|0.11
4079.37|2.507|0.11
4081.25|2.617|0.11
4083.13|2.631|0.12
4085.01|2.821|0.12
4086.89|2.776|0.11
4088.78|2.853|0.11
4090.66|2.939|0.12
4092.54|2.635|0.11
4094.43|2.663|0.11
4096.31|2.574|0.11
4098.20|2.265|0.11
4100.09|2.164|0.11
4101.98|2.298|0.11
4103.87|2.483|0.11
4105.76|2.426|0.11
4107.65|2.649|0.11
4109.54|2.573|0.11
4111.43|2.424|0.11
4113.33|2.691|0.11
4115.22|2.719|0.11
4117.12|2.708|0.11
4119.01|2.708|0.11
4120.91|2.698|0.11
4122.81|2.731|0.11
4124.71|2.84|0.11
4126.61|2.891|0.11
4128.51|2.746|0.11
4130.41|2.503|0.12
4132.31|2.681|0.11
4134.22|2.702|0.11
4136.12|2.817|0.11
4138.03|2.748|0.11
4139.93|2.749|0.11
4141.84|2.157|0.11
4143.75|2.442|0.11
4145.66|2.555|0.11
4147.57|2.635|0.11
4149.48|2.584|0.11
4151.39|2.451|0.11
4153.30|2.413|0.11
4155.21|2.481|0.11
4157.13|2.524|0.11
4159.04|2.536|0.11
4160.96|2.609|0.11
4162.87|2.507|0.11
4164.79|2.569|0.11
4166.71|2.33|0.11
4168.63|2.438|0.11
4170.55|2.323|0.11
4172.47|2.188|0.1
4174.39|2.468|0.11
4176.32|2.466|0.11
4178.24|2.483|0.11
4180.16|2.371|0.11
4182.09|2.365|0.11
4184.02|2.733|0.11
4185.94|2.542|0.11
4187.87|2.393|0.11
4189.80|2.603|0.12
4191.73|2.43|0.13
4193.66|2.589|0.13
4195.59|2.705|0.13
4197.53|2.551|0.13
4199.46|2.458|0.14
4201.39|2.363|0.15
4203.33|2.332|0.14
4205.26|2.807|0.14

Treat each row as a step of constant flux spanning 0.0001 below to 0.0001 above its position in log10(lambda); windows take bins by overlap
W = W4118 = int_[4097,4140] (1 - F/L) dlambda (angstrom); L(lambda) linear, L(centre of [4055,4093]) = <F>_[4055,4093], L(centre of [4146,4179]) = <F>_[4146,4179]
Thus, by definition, -2.1 angstrom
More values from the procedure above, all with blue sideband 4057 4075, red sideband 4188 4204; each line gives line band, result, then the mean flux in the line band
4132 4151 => -1.2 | 2.6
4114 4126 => -1.6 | 2.74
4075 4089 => -1.3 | 2.6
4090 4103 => -0.5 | 2.5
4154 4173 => 0.1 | 2.46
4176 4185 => 0.0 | 2.49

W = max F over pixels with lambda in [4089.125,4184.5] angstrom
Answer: 2.939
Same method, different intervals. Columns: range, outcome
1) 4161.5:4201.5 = 2.733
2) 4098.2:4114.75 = 2.691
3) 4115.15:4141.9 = 2.891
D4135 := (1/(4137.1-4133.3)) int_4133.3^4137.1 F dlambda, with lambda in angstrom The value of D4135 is 2.76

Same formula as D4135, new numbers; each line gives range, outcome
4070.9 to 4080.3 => 2.46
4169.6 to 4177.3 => 2.36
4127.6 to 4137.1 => 2.69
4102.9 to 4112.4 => 2.51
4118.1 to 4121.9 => 2.7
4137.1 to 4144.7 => 2.52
